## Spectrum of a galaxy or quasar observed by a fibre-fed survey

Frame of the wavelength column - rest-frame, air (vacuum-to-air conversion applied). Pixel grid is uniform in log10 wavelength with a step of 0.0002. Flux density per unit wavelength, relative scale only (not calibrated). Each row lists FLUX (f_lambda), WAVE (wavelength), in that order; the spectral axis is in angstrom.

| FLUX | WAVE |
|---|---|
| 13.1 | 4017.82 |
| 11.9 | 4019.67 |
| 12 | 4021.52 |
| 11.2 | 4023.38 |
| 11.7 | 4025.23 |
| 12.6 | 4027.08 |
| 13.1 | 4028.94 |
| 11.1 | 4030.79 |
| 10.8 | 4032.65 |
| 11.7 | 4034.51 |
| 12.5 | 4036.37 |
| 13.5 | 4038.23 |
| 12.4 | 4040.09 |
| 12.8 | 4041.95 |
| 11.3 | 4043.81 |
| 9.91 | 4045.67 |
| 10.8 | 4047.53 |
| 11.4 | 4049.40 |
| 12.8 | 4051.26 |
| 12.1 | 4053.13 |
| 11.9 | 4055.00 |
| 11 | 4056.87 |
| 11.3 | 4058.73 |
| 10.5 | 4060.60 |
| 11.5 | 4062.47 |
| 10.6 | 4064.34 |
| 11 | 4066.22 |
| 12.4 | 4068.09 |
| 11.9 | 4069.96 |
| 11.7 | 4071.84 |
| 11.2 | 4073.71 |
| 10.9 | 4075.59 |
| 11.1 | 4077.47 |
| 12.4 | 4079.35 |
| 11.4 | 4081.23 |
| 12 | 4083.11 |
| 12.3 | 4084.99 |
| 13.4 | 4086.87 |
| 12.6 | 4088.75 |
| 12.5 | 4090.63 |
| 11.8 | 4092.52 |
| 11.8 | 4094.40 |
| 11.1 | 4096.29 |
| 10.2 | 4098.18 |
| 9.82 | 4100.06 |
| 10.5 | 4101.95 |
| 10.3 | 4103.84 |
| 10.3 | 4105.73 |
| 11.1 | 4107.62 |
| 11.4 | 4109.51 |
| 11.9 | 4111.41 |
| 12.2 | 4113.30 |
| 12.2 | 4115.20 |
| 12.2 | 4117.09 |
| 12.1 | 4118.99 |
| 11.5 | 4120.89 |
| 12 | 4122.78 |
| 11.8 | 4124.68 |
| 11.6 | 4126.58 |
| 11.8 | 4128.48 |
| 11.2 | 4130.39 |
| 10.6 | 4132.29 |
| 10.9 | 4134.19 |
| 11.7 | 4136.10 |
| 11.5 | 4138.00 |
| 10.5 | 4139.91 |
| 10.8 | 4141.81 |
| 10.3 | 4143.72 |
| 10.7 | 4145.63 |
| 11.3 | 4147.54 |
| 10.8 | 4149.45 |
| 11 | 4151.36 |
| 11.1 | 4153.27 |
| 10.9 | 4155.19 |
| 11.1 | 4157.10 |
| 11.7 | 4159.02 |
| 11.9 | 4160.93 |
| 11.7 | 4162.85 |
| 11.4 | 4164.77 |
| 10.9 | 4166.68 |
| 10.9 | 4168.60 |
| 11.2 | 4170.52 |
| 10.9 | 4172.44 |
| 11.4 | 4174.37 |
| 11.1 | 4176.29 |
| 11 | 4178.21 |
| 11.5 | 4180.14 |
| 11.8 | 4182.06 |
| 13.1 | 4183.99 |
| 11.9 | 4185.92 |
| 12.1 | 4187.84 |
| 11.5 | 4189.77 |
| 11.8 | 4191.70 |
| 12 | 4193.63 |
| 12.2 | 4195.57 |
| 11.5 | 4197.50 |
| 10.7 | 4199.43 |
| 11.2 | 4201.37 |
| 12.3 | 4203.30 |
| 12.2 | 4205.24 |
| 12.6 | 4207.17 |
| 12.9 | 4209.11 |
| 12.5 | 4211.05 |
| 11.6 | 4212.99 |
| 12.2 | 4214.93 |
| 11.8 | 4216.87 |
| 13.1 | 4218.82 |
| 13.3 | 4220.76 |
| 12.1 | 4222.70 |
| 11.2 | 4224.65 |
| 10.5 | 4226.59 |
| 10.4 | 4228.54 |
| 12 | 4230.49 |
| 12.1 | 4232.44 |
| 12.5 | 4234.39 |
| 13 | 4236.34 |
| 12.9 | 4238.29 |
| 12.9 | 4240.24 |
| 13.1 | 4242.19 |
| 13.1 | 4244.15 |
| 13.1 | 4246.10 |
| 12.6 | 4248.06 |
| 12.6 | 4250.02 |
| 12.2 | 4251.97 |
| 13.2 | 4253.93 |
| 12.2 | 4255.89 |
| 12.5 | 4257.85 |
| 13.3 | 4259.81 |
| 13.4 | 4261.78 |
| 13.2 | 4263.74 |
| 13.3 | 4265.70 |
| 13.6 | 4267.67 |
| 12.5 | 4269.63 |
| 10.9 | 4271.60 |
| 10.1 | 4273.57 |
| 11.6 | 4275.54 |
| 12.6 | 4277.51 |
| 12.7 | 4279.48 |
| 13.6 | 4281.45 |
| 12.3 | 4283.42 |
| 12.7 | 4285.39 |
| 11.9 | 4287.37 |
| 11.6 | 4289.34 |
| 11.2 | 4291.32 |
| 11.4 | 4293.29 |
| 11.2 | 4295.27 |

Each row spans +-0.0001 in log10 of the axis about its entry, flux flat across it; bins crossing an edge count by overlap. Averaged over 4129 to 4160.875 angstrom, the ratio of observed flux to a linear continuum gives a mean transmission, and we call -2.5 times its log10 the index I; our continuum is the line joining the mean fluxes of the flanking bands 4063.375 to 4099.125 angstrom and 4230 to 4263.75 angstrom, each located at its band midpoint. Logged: 0.100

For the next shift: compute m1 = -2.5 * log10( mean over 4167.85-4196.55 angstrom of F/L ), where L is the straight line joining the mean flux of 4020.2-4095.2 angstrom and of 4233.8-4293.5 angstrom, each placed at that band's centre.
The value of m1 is 0.05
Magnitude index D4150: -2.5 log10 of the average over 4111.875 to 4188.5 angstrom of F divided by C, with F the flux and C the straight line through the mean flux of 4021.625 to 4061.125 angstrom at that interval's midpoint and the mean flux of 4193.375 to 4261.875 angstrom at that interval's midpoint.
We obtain 0.06 mag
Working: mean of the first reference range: 11.8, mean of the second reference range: 12.3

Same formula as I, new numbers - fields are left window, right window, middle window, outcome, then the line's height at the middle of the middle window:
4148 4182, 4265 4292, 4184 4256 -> -0.05 mag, 11.7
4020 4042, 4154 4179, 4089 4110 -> 0.06 mag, 11.7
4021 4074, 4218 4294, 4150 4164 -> 0.07 mag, 12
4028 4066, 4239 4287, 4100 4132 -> 0.05 mag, 12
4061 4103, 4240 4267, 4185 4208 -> 0.06 mag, 12.5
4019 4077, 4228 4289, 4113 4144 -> 0.05 mag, 12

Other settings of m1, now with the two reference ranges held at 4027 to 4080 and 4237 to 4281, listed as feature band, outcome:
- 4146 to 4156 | 0.105 mag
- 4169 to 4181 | 0.099 mag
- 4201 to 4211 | 0.004 mag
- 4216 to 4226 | 0.019 mag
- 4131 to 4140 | 0.088 mag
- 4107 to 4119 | 0.005 mag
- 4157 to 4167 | 0.059 mag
